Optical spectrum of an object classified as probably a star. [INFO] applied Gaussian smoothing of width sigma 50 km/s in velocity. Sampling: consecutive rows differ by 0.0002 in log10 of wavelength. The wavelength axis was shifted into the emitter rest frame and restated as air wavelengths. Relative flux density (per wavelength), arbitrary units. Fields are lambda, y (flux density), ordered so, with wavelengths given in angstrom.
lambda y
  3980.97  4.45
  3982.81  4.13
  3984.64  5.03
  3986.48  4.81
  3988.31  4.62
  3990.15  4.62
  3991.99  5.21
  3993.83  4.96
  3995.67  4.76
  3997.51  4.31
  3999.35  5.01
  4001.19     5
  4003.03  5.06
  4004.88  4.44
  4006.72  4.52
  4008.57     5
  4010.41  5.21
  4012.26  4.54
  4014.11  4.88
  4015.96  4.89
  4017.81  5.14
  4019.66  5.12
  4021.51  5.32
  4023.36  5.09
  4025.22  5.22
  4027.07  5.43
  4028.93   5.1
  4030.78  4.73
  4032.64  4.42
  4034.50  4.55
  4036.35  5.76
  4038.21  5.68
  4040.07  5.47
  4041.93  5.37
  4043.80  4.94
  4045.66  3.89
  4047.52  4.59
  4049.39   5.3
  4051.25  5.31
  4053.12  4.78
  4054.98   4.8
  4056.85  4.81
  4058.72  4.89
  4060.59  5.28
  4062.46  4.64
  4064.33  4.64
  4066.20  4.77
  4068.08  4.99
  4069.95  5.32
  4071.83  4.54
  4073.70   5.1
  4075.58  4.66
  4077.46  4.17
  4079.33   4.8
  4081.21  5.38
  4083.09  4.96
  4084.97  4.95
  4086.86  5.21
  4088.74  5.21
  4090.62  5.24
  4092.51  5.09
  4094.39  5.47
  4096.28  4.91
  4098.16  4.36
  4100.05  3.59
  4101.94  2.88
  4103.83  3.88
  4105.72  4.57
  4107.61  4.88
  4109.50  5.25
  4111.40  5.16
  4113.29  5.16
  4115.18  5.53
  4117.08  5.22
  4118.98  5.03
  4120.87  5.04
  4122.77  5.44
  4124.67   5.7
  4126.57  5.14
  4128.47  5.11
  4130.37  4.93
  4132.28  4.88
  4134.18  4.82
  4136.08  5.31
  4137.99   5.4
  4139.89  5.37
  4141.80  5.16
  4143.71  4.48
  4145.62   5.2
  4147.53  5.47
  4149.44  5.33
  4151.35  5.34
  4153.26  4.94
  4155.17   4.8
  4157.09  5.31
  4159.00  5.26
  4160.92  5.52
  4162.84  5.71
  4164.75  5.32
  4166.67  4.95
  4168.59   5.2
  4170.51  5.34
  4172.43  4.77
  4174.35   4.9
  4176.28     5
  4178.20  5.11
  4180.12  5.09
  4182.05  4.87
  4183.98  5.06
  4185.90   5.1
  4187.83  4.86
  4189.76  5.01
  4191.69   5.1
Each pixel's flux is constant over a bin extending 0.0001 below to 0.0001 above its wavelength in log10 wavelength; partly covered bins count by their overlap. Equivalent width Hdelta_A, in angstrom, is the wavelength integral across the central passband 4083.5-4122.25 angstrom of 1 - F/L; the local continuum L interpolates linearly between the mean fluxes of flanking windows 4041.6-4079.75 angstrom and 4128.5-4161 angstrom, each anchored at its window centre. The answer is 1.1 angstrom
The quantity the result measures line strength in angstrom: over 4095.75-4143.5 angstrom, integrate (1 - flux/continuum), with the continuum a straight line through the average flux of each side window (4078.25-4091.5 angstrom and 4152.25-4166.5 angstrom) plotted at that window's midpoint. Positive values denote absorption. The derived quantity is 2.5 angstrom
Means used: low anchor 5.1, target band 4.9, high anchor 5.25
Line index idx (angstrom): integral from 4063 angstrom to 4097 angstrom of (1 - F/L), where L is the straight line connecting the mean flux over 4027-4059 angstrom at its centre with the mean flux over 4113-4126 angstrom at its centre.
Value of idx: 1.2 angstrom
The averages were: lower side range 4.98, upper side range 5.31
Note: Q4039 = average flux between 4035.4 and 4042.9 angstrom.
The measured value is 5.56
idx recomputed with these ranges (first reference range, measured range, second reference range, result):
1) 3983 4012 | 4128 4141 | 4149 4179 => 0.0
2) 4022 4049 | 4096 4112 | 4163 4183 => 2.2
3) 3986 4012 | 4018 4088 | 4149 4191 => -0.9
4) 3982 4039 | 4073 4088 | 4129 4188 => 0.3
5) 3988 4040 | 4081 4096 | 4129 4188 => -0.4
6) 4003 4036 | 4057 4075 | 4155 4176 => 0.4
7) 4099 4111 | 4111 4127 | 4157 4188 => -3.1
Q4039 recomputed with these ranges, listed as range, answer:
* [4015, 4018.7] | 5.01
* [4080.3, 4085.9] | 5.1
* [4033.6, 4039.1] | 5.34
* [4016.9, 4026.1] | 5.18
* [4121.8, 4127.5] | 5.42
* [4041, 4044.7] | 5.15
